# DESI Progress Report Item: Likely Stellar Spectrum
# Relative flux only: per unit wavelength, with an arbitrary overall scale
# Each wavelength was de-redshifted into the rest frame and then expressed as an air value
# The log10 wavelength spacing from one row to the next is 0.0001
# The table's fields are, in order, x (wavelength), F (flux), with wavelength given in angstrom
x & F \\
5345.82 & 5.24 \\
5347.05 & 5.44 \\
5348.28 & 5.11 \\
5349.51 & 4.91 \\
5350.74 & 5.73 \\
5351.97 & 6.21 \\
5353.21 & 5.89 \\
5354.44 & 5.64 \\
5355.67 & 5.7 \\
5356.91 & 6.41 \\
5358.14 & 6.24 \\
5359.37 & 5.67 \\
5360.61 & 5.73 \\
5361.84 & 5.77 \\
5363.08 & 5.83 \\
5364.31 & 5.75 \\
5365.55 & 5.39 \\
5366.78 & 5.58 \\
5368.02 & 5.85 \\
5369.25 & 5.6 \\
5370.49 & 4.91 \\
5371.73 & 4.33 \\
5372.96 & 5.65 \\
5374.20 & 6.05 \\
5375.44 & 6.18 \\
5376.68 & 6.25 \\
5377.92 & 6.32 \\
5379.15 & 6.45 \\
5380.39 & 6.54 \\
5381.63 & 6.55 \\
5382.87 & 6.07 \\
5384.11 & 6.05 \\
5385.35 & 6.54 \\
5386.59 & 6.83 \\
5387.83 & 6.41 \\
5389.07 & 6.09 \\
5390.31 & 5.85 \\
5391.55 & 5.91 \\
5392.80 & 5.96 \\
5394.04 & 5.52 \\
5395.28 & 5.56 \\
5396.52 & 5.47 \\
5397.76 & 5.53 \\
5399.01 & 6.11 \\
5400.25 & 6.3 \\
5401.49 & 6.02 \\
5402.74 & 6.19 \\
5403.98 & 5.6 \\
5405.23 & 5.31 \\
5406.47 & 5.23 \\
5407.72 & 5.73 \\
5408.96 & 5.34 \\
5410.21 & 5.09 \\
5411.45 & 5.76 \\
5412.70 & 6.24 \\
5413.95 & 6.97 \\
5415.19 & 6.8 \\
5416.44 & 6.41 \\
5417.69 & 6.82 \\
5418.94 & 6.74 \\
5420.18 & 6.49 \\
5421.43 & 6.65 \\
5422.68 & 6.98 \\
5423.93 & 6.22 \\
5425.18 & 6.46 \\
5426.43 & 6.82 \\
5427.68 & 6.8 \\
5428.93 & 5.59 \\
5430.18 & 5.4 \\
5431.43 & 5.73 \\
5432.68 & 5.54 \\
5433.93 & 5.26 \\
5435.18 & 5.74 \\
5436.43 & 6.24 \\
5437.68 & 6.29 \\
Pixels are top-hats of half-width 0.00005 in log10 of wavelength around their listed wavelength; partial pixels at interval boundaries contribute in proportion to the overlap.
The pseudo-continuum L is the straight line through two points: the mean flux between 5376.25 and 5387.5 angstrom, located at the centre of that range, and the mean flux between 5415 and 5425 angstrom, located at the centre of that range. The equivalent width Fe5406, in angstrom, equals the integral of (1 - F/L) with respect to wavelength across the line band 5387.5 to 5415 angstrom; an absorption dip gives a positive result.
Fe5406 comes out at 2.86 angstrom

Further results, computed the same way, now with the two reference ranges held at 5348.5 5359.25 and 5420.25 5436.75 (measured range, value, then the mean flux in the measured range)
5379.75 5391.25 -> -0.7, 6.31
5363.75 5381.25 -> 0.3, 5.79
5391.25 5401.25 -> 0.3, 5.8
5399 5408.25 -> 0.3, 5.79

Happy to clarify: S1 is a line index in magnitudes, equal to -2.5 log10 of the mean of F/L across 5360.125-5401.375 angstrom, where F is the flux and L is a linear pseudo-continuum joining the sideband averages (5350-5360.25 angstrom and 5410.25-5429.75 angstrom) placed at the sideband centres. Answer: 0.04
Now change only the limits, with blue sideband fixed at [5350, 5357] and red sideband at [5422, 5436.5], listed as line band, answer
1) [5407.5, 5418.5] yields -0.02 mag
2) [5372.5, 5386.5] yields -0.06 mag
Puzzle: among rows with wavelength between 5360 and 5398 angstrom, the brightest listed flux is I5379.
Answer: 6.83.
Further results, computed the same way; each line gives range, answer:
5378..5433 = 6.98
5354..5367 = 6.41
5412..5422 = 6.97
